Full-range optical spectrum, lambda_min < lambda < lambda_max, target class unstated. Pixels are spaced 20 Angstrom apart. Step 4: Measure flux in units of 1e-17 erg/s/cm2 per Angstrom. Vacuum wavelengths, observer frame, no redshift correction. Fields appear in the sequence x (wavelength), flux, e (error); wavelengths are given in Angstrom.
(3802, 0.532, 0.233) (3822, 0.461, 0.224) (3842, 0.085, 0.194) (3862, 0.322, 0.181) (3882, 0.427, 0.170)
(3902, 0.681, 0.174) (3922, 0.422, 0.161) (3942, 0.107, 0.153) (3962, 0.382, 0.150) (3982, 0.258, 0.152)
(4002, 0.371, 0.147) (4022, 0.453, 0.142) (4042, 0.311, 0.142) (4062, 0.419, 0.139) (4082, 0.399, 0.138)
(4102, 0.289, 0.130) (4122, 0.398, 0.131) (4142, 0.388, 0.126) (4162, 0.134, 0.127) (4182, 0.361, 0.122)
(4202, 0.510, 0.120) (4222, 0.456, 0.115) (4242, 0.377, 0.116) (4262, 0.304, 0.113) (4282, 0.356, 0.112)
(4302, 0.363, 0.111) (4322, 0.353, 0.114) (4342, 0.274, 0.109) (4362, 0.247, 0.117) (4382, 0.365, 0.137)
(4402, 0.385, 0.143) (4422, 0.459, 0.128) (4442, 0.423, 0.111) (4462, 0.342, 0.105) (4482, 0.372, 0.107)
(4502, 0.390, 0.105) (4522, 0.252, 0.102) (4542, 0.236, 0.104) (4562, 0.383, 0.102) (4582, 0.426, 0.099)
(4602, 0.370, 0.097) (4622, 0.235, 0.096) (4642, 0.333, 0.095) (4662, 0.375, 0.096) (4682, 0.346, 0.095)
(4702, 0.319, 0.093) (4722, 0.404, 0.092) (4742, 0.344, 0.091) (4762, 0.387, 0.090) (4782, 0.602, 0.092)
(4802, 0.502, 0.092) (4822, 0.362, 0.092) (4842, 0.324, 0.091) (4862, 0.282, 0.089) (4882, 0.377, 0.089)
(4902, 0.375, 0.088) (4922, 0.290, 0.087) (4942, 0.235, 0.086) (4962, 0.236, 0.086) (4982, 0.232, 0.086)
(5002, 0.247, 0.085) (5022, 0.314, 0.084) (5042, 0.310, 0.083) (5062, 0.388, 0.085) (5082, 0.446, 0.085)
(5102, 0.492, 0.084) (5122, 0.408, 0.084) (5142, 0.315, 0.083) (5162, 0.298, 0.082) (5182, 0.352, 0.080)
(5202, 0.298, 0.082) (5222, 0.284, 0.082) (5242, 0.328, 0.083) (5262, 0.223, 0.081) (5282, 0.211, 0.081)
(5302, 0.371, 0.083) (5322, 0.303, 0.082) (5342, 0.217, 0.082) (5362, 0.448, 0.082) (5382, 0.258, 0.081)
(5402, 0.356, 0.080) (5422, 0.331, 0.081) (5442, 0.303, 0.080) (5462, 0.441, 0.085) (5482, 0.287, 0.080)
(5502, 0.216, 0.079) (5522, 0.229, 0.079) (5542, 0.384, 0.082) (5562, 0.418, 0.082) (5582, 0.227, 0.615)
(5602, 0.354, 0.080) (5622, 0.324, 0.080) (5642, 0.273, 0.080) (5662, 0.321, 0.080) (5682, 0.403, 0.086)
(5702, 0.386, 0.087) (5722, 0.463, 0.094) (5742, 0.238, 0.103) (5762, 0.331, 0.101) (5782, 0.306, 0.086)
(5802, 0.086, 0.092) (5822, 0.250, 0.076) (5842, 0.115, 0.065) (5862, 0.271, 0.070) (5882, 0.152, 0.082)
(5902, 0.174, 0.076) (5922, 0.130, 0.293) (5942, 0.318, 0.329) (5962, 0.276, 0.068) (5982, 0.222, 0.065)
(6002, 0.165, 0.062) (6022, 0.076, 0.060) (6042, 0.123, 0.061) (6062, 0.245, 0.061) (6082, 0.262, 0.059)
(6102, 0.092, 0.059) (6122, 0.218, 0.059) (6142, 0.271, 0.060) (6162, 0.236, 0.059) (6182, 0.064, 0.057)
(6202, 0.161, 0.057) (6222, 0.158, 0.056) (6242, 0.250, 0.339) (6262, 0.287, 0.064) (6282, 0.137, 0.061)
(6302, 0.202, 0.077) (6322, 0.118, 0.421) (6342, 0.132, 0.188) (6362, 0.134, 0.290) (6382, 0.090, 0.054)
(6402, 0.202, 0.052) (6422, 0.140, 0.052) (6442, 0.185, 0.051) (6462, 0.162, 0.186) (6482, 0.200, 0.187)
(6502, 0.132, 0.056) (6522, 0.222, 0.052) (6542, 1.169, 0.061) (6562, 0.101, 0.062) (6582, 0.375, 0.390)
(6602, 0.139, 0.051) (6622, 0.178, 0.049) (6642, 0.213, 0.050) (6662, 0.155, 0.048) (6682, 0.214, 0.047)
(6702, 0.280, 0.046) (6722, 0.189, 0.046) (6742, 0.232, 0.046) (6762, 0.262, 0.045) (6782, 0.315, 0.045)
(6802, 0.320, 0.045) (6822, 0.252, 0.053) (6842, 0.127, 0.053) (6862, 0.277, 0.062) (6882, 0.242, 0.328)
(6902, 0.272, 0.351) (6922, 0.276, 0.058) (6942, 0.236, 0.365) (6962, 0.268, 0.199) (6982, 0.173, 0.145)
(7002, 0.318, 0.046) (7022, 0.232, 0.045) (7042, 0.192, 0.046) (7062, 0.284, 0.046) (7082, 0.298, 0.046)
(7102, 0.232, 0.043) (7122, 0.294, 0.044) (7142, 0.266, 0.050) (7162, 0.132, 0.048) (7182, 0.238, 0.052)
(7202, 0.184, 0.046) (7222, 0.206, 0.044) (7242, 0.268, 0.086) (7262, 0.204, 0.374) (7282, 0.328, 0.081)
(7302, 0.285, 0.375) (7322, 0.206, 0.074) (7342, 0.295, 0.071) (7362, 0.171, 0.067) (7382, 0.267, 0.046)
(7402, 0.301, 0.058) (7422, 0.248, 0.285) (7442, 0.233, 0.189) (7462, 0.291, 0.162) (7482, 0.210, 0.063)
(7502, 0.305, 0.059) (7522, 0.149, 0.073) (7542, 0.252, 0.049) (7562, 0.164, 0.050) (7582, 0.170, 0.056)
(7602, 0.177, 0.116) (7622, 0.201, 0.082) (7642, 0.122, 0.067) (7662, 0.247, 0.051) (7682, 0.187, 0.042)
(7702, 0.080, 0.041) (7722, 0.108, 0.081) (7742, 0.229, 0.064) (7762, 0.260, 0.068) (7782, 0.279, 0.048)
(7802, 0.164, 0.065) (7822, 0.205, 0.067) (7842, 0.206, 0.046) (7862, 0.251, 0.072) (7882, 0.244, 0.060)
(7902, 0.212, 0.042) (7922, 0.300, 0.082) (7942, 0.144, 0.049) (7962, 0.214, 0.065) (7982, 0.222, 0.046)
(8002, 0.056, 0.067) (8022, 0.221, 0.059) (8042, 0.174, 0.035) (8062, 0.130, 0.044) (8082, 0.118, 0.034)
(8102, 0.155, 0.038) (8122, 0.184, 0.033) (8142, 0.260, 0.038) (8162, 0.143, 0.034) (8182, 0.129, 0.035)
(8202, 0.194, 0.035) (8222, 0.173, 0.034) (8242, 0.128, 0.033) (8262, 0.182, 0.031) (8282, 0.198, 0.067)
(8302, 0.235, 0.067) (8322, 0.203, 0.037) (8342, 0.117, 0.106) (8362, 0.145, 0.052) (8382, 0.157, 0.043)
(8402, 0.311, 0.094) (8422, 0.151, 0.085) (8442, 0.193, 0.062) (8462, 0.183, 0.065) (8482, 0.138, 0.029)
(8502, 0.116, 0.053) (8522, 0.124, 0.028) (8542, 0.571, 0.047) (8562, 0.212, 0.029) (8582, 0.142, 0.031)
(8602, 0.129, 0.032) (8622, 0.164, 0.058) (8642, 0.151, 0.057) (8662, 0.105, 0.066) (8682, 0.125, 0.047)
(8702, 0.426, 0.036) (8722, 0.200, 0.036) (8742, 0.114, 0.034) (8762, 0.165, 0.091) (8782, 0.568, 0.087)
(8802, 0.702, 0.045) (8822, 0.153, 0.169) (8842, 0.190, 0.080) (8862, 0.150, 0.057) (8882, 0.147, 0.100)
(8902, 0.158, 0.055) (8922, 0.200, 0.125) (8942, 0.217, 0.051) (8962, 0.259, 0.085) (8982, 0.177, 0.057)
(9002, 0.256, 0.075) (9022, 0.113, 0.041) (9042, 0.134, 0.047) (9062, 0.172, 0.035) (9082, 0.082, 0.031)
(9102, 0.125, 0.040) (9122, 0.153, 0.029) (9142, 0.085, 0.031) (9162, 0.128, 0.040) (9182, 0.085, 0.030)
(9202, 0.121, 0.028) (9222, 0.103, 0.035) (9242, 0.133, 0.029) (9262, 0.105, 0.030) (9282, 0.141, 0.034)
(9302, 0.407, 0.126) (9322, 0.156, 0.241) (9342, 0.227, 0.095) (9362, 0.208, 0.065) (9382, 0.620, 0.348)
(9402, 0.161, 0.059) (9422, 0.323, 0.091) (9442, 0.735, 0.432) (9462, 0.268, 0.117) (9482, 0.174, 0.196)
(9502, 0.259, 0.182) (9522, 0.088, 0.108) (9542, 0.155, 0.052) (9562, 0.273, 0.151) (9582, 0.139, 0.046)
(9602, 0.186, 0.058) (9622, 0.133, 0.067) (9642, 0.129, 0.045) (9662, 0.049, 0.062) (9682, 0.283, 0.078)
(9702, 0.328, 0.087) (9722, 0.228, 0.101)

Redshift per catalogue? 0.76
